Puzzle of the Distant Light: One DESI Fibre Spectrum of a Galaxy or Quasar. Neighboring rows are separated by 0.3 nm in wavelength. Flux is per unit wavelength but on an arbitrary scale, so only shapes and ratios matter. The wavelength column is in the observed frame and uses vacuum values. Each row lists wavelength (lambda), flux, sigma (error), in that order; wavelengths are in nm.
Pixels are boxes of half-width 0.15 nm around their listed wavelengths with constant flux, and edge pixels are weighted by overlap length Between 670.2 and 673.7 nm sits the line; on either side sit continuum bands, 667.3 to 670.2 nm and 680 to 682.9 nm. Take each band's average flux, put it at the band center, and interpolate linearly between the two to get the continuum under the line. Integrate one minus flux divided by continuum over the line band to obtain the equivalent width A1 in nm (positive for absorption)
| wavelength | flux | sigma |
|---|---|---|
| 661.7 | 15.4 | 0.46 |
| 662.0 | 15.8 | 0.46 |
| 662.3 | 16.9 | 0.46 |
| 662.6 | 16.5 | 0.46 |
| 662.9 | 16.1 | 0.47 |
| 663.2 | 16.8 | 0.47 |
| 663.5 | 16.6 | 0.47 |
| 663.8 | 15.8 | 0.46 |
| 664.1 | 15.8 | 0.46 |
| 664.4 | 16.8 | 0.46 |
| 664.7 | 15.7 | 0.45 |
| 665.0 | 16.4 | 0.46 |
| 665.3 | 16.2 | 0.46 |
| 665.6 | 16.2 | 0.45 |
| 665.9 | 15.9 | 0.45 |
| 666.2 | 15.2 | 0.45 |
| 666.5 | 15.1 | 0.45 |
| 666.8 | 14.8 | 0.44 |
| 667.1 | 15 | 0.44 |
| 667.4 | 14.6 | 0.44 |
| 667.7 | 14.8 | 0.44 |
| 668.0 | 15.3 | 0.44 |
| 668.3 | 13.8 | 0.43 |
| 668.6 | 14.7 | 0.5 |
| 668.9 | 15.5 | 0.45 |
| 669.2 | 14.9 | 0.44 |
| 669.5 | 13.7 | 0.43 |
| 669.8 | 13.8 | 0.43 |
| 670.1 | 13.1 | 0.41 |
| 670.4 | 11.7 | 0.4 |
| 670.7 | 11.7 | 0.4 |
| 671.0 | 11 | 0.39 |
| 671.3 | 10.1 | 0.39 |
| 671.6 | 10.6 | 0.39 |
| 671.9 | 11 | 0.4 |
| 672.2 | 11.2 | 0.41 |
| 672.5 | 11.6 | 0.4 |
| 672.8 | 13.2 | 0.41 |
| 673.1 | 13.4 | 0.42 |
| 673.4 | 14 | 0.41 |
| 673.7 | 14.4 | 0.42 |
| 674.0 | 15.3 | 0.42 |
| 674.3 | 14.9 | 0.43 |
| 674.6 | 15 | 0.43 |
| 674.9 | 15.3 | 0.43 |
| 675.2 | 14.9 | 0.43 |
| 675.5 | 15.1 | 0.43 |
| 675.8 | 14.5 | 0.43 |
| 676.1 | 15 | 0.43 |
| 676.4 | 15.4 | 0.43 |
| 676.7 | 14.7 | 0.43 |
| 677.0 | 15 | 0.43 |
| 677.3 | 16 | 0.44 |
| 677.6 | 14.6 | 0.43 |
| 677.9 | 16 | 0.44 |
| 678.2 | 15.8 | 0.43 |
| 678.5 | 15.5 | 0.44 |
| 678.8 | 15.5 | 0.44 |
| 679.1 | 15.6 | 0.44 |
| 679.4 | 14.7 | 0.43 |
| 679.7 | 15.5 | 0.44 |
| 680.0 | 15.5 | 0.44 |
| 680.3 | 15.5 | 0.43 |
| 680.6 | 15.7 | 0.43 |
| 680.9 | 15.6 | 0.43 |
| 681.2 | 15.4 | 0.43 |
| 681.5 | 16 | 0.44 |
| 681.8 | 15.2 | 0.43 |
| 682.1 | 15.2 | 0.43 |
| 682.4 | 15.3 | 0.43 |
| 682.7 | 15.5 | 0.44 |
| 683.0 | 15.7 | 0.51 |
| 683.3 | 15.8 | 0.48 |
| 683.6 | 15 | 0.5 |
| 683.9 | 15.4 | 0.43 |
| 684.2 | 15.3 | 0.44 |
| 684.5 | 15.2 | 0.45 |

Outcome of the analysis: 0.67 nm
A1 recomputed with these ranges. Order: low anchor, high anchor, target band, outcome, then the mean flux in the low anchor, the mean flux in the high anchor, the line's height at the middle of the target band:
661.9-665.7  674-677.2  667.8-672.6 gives 0.88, 16.3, 15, 15.6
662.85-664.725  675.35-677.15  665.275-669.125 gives 0.19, 16.3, 15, 15.9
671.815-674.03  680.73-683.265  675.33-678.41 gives -0.25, 12.9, 15.5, 14.1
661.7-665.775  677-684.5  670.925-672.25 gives 0.43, 16.2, 15.5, 15.9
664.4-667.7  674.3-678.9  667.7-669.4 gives 0.07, 15.5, 15.2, 15.5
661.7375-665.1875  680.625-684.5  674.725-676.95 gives 0.11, 16.3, 15.4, 15.7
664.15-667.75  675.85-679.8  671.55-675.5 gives 0.47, 15.6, 15.3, 15.4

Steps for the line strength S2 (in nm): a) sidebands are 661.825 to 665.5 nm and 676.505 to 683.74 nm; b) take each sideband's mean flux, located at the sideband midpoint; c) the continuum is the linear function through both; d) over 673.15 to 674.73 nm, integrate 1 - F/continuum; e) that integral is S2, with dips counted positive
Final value 0.112 nm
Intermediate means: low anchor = 16.3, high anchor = 15.4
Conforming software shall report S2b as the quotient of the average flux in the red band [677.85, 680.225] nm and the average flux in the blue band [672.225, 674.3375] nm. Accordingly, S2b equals 1.1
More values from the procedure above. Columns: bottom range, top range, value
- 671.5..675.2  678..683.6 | 1.15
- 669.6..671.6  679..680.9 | 1.30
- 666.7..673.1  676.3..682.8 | 1.17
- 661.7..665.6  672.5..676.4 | 0.89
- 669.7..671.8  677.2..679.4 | 1.33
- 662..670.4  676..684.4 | 1.00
